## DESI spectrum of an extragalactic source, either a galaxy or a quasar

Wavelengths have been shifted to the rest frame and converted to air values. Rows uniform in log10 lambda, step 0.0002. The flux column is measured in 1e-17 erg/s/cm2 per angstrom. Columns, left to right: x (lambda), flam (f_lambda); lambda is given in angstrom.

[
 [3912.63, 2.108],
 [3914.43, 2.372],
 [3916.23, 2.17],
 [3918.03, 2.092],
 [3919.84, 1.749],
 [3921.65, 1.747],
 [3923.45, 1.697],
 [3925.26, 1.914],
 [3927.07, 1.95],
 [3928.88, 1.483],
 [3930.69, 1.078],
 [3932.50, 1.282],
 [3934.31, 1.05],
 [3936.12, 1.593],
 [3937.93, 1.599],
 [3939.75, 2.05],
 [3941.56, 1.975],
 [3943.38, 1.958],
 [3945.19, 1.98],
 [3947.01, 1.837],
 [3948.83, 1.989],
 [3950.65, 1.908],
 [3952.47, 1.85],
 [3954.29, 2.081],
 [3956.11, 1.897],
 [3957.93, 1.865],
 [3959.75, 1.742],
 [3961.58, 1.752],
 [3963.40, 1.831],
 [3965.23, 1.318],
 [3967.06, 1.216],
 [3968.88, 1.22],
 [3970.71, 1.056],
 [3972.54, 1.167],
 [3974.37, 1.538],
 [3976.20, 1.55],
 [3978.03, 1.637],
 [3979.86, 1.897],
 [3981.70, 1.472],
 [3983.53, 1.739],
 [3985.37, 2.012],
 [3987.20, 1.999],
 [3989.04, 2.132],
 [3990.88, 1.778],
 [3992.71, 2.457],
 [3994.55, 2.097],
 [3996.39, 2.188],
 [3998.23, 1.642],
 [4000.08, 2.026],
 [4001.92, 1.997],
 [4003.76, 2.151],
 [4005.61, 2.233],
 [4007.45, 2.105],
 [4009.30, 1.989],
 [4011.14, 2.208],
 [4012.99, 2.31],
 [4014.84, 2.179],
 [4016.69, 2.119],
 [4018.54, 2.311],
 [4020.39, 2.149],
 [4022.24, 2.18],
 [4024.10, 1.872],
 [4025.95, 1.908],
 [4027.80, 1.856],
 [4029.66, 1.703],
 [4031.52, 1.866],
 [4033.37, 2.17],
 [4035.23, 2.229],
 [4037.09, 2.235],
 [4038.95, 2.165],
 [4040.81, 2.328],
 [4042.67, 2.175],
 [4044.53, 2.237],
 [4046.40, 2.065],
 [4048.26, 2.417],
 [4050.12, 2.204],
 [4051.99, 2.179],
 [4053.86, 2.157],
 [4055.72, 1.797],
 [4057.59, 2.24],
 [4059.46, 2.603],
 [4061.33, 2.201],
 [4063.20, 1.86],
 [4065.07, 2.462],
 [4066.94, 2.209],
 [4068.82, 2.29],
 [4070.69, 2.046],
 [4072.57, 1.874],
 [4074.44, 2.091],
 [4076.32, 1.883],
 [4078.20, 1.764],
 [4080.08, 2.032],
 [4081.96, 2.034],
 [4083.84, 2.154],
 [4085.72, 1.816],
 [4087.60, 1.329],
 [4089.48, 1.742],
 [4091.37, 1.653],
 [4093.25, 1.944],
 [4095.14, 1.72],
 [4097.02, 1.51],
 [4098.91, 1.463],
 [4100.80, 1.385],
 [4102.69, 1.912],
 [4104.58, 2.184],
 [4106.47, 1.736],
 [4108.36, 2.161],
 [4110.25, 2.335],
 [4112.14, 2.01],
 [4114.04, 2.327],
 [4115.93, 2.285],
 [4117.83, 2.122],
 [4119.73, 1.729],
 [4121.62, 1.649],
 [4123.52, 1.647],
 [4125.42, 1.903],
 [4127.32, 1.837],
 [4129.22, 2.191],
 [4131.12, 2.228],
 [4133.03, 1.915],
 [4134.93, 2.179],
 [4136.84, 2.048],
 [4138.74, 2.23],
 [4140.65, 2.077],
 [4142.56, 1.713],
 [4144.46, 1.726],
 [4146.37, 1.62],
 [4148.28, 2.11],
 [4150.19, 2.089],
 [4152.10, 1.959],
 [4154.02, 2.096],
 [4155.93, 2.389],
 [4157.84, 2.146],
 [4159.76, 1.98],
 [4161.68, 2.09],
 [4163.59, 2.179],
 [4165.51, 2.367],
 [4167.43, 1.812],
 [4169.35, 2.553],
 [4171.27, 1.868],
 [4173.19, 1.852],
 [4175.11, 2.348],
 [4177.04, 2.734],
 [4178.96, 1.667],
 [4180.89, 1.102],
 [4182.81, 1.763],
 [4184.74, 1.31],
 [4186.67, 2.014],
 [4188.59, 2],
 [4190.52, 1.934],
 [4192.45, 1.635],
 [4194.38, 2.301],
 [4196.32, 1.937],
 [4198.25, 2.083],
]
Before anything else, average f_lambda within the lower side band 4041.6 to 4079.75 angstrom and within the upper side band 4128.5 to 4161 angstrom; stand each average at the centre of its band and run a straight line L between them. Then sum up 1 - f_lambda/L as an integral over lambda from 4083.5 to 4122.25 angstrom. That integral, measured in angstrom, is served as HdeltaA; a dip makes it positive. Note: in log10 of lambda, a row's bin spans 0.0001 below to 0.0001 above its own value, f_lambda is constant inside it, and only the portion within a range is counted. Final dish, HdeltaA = 4.2 angstrom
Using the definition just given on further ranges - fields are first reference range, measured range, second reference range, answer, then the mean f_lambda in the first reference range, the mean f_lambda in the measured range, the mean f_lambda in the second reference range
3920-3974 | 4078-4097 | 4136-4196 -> 0.7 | 1.66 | 1.81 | 1.99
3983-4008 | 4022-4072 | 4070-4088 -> -4.3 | 2.04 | 2.13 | 1.92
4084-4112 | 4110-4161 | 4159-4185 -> -3.3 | 1.8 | 2.02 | 1.99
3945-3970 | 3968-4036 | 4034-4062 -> 1.8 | 1.74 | 1.92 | 2.21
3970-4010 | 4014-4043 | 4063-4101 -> -3.4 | 1.86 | 2.09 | 1.88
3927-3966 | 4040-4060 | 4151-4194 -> -3.9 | 1.73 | 2.21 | 2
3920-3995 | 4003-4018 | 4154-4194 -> -3.2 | 1.72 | 2.17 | 1.99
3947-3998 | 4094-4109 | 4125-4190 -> 1.4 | 1.76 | 1.75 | 2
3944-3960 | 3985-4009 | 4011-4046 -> -0.4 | 1.91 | 2.06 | 2.11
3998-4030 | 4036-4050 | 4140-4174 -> -1.2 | 2.07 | 2.23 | 2.04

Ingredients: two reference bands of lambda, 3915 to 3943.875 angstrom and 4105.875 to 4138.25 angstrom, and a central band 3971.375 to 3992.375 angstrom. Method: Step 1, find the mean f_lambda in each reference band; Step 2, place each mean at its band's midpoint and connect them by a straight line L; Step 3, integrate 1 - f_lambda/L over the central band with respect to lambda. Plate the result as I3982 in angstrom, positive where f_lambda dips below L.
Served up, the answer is 0.8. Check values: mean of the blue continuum 1.72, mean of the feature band 1.73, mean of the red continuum 2.02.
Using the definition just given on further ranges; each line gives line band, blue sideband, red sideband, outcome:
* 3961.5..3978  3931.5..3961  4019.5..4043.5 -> 4.11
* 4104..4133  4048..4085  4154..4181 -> 1.31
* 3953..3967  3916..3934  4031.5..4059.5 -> 0.56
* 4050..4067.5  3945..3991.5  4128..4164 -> -2.89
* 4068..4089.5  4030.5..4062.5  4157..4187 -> 2.11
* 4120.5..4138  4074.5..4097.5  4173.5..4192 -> -1.12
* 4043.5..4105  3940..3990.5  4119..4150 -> -4.10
